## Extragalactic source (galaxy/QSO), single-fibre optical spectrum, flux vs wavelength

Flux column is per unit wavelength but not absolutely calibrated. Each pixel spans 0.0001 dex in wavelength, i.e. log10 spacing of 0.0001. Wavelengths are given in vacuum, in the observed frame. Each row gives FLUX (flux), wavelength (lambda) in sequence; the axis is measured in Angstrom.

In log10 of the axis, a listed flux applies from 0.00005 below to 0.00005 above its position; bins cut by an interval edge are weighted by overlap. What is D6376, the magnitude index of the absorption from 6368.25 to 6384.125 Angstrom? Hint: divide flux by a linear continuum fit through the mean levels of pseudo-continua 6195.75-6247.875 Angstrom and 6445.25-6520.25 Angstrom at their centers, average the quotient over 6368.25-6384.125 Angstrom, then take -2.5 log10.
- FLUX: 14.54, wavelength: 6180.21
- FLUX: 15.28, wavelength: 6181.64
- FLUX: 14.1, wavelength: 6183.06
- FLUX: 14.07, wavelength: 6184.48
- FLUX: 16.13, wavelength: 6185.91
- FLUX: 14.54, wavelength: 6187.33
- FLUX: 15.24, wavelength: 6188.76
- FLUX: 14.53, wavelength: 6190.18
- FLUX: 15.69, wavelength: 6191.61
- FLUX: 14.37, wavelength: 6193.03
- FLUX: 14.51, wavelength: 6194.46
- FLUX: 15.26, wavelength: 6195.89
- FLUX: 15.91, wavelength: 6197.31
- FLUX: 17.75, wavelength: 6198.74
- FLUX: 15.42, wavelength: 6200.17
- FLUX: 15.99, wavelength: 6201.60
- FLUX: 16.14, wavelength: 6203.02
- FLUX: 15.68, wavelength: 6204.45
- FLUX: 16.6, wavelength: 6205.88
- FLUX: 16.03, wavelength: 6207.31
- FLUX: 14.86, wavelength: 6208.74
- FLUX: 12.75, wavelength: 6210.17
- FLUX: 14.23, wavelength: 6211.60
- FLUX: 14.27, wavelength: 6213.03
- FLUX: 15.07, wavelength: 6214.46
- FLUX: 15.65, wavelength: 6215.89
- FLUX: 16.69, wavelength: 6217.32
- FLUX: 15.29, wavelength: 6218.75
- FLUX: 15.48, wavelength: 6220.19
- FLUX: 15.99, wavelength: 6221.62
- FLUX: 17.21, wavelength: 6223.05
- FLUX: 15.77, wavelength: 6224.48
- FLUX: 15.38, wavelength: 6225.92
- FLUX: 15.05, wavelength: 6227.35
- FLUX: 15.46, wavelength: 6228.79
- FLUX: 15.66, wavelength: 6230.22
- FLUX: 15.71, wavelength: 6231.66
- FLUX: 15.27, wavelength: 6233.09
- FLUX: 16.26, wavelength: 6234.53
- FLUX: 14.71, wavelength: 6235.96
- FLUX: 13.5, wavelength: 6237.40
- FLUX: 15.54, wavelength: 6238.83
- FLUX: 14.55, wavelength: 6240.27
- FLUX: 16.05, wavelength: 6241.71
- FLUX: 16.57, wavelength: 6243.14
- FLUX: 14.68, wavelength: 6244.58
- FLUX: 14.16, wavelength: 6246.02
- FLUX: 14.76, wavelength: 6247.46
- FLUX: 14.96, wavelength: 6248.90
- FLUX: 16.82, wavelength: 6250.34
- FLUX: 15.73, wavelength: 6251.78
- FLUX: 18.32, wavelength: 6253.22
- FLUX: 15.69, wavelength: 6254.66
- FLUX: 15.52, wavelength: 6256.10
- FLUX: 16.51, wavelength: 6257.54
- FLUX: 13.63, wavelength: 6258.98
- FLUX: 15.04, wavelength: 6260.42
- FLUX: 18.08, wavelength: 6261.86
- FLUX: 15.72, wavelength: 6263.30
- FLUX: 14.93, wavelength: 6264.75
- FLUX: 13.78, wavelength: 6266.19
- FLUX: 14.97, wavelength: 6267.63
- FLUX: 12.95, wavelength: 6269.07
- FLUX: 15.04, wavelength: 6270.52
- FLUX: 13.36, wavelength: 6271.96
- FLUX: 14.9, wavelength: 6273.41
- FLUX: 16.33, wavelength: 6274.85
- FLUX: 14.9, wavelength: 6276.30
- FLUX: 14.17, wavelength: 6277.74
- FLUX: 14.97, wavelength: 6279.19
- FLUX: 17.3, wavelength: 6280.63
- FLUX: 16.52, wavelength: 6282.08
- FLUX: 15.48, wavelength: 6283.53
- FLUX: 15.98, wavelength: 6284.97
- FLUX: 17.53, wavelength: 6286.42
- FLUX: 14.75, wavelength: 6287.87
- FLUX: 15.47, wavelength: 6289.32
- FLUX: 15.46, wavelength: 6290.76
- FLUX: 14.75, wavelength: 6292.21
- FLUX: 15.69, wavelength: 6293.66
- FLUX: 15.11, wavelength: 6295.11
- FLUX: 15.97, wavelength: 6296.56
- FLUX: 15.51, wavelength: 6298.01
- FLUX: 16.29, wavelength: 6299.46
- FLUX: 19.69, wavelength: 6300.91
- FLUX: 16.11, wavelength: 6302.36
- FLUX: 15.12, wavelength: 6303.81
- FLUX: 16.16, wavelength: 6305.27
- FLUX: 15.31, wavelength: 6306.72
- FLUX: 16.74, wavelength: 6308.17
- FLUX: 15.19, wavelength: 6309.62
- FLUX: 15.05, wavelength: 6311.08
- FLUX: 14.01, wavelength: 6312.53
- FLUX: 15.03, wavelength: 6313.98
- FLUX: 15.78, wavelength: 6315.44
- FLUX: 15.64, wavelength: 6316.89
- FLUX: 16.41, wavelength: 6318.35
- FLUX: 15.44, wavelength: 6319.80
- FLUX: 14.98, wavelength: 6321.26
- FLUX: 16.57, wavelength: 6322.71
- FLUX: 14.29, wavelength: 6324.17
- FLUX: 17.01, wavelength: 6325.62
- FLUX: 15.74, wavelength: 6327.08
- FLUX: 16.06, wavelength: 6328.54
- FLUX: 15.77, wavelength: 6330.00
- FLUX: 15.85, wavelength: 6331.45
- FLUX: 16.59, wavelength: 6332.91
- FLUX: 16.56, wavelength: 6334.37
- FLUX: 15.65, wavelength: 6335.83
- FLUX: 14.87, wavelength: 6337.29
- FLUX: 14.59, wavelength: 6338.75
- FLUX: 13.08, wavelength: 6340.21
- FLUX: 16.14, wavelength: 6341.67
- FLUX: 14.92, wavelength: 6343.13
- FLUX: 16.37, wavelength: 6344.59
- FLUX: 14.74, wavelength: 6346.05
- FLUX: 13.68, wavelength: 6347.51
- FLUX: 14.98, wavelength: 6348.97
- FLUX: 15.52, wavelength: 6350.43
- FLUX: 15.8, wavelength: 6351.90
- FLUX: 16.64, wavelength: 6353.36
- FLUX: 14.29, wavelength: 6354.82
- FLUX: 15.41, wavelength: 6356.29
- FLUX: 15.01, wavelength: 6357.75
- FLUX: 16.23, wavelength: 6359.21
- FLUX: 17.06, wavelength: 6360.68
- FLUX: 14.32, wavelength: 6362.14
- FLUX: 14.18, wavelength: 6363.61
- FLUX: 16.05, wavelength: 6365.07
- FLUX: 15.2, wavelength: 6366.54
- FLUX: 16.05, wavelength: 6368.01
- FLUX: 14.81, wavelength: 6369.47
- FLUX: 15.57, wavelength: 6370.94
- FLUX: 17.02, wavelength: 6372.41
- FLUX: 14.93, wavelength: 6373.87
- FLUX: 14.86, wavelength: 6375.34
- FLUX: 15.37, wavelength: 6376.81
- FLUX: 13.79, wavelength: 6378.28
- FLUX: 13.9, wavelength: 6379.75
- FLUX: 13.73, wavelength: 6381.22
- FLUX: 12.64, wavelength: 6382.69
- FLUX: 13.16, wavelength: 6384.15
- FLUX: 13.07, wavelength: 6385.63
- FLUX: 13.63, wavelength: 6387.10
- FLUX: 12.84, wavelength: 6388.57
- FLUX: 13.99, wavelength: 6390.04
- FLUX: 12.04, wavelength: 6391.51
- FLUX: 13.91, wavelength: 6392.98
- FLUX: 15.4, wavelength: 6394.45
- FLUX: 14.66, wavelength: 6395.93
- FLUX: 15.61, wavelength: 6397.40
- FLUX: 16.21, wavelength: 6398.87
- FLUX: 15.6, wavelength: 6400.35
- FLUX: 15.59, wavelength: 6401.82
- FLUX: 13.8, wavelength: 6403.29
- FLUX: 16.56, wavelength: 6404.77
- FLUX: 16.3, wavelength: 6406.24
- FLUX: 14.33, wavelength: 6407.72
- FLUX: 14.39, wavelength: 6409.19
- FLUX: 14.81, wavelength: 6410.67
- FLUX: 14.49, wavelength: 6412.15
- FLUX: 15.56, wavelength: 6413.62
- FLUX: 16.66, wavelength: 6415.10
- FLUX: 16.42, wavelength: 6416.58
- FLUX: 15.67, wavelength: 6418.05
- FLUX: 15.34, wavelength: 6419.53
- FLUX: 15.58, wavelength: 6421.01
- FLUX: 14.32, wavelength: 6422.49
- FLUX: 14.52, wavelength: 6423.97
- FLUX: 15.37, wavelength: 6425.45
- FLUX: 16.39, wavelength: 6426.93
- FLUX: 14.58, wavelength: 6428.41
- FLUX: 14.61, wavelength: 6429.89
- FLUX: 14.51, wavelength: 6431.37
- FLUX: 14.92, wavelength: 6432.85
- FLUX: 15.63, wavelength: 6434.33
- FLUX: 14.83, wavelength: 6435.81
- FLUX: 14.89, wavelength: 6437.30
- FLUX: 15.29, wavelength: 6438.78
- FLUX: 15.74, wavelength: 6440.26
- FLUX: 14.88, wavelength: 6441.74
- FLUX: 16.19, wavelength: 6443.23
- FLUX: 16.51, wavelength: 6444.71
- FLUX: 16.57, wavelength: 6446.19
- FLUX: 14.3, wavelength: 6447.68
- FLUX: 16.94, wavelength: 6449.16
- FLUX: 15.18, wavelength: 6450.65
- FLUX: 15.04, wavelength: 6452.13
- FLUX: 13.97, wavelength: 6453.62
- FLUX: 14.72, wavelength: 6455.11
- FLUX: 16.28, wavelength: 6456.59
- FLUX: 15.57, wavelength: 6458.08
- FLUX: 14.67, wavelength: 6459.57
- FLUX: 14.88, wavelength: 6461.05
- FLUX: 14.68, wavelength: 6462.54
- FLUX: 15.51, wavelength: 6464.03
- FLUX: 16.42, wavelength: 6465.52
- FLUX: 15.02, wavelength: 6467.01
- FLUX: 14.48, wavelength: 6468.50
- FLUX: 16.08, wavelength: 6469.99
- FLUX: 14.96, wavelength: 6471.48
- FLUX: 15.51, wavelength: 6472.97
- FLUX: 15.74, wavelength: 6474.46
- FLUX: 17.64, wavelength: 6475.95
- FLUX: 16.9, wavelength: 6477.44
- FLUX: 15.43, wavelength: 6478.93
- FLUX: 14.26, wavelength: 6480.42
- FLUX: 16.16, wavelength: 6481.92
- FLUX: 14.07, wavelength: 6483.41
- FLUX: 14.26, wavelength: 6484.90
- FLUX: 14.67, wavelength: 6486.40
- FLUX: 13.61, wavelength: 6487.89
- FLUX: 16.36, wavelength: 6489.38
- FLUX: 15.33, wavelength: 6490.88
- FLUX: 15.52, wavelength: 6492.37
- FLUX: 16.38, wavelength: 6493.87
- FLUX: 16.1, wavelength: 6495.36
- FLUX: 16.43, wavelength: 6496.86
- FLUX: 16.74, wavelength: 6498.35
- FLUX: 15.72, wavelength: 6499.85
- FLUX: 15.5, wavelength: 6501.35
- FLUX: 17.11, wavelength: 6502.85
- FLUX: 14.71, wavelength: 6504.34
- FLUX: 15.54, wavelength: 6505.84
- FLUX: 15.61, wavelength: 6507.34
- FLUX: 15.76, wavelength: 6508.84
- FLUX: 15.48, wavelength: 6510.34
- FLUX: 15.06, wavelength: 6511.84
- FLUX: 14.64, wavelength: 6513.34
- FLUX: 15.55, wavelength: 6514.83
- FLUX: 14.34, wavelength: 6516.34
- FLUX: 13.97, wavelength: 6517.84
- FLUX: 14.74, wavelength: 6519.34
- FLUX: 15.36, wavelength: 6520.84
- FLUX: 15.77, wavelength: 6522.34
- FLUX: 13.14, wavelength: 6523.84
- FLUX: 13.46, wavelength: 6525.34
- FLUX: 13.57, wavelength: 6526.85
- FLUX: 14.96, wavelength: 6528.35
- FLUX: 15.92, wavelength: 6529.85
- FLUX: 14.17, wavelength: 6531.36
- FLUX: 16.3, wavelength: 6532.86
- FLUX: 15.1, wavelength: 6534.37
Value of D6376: 0.06 mag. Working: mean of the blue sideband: 15.4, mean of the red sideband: 15.4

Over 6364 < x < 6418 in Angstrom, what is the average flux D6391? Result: 14.8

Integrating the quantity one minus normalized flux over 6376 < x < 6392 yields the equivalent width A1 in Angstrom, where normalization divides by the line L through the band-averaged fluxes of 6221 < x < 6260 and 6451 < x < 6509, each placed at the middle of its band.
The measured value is 2.06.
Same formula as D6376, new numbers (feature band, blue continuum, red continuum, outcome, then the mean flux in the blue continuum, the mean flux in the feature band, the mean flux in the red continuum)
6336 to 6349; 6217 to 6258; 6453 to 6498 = 0.05 mag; 15.6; 14.9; 15.4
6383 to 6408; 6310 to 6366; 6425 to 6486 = 0.07 mag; 15.4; 14.5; 15.4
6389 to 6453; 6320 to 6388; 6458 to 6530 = 0.00 mag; 15.1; 15.2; 15.3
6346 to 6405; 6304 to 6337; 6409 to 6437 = 0.04 mag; 15.7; 14.8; 15.2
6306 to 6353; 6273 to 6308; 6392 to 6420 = 0.01 mag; 15.8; 15.5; 15.3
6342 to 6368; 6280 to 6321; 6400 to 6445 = 0.02 mag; 15.8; 15.3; 15.3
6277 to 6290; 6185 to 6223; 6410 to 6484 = -0.03 mag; 15.4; 15.8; 15.4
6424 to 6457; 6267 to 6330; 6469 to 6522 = 0.01 mag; 15.6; 15.3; 15.5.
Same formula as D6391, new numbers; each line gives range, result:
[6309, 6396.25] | 15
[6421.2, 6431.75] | 14.9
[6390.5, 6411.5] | 14.9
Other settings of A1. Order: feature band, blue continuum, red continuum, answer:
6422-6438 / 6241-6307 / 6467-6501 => 0.60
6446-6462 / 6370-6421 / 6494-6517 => 0.00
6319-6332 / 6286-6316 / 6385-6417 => -0.21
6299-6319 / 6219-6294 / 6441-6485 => -0.58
